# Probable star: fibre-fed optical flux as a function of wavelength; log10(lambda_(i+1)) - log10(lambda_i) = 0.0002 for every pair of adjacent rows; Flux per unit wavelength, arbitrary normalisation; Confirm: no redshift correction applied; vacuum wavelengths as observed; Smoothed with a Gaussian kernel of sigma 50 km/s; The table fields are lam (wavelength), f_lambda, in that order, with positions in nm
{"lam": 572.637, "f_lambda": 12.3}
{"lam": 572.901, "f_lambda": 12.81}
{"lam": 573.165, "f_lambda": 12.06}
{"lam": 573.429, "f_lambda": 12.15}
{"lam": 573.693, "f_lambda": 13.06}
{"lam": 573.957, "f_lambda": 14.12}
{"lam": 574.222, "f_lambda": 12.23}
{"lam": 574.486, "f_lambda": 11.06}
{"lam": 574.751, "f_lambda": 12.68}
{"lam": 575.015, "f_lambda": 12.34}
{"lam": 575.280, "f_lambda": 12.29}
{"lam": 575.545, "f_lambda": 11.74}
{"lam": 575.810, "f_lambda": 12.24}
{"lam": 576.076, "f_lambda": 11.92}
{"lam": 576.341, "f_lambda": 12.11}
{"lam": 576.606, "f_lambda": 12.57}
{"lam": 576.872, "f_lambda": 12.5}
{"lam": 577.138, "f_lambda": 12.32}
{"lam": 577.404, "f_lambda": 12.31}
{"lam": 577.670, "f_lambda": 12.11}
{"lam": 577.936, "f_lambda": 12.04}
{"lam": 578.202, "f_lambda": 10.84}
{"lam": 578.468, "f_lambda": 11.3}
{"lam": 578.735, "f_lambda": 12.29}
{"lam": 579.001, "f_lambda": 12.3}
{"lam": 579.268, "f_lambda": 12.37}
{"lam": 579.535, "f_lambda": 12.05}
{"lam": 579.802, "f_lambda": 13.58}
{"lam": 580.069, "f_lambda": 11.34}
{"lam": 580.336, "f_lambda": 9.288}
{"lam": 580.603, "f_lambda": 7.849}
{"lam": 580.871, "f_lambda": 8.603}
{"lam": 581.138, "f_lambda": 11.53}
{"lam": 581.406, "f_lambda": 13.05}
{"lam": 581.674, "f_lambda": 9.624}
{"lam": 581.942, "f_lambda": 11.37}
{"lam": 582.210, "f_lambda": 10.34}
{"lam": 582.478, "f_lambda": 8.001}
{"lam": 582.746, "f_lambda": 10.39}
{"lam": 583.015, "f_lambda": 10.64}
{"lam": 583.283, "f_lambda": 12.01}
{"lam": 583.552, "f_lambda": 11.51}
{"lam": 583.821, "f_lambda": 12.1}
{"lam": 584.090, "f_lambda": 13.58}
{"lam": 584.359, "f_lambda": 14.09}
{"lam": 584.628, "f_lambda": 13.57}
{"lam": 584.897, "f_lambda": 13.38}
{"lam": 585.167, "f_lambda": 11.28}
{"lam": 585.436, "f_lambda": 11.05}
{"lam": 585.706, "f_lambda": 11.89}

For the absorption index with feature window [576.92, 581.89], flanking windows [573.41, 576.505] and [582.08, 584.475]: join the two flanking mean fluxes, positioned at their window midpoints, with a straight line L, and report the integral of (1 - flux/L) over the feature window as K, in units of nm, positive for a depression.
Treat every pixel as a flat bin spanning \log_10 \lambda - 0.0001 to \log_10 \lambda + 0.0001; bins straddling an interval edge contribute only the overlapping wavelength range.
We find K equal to 0.186 nm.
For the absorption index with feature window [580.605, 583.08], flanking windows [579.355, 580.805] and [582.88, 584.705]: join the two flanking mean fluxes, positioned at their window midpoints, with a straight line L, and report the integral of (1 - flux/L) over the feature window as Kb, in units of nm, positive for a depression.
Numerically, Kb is 0.28 nm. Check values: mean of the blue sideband 10.8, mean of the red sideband 12.5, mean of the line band 10.2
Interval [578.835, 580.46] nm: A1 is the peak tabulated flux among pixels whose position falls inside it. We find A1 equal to 13.58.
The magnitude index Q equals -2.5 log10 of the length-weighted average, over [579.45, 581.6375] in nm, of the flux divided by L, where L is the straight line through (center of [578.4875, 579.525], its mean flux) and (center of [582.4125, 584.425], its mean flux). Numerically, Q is 0.11 mag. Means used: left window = 12.2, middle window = 10.8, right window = 11.6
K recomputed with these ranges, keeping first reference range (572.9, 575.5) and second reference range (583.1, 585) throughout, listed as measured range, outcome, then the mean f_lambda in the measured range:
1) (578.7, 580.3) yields 0.06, 12.1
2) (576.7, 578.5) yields 0.09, 12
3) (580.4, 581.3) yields 0.23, 9.44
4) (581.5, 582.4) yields 0.17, 10.4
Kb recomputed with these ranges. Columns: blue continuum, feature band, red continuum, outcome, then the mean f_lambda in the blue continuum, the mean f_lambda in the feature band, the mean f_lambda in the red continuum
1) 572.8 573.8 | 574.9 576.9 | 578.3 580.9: -0.04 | 12.5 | 12.2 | 11.2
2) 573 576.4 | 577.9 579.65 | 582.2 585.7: 0.03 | 12.3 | 11.9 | 11.7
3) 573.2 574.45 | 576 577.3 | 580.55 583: -0.06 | 12.7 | 12.3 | 10.2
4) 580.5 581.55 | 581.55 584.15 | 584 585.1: 0.24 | 10.3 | 10.9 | 13.5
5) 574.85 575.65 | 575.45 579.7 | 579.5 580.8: -0.24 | 12.2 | 12.1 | 10.6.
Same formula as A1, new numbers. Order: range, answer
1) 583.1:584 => 12.1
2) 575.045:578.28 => 12.57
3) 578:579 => 12.29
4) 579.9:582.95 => 13.05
